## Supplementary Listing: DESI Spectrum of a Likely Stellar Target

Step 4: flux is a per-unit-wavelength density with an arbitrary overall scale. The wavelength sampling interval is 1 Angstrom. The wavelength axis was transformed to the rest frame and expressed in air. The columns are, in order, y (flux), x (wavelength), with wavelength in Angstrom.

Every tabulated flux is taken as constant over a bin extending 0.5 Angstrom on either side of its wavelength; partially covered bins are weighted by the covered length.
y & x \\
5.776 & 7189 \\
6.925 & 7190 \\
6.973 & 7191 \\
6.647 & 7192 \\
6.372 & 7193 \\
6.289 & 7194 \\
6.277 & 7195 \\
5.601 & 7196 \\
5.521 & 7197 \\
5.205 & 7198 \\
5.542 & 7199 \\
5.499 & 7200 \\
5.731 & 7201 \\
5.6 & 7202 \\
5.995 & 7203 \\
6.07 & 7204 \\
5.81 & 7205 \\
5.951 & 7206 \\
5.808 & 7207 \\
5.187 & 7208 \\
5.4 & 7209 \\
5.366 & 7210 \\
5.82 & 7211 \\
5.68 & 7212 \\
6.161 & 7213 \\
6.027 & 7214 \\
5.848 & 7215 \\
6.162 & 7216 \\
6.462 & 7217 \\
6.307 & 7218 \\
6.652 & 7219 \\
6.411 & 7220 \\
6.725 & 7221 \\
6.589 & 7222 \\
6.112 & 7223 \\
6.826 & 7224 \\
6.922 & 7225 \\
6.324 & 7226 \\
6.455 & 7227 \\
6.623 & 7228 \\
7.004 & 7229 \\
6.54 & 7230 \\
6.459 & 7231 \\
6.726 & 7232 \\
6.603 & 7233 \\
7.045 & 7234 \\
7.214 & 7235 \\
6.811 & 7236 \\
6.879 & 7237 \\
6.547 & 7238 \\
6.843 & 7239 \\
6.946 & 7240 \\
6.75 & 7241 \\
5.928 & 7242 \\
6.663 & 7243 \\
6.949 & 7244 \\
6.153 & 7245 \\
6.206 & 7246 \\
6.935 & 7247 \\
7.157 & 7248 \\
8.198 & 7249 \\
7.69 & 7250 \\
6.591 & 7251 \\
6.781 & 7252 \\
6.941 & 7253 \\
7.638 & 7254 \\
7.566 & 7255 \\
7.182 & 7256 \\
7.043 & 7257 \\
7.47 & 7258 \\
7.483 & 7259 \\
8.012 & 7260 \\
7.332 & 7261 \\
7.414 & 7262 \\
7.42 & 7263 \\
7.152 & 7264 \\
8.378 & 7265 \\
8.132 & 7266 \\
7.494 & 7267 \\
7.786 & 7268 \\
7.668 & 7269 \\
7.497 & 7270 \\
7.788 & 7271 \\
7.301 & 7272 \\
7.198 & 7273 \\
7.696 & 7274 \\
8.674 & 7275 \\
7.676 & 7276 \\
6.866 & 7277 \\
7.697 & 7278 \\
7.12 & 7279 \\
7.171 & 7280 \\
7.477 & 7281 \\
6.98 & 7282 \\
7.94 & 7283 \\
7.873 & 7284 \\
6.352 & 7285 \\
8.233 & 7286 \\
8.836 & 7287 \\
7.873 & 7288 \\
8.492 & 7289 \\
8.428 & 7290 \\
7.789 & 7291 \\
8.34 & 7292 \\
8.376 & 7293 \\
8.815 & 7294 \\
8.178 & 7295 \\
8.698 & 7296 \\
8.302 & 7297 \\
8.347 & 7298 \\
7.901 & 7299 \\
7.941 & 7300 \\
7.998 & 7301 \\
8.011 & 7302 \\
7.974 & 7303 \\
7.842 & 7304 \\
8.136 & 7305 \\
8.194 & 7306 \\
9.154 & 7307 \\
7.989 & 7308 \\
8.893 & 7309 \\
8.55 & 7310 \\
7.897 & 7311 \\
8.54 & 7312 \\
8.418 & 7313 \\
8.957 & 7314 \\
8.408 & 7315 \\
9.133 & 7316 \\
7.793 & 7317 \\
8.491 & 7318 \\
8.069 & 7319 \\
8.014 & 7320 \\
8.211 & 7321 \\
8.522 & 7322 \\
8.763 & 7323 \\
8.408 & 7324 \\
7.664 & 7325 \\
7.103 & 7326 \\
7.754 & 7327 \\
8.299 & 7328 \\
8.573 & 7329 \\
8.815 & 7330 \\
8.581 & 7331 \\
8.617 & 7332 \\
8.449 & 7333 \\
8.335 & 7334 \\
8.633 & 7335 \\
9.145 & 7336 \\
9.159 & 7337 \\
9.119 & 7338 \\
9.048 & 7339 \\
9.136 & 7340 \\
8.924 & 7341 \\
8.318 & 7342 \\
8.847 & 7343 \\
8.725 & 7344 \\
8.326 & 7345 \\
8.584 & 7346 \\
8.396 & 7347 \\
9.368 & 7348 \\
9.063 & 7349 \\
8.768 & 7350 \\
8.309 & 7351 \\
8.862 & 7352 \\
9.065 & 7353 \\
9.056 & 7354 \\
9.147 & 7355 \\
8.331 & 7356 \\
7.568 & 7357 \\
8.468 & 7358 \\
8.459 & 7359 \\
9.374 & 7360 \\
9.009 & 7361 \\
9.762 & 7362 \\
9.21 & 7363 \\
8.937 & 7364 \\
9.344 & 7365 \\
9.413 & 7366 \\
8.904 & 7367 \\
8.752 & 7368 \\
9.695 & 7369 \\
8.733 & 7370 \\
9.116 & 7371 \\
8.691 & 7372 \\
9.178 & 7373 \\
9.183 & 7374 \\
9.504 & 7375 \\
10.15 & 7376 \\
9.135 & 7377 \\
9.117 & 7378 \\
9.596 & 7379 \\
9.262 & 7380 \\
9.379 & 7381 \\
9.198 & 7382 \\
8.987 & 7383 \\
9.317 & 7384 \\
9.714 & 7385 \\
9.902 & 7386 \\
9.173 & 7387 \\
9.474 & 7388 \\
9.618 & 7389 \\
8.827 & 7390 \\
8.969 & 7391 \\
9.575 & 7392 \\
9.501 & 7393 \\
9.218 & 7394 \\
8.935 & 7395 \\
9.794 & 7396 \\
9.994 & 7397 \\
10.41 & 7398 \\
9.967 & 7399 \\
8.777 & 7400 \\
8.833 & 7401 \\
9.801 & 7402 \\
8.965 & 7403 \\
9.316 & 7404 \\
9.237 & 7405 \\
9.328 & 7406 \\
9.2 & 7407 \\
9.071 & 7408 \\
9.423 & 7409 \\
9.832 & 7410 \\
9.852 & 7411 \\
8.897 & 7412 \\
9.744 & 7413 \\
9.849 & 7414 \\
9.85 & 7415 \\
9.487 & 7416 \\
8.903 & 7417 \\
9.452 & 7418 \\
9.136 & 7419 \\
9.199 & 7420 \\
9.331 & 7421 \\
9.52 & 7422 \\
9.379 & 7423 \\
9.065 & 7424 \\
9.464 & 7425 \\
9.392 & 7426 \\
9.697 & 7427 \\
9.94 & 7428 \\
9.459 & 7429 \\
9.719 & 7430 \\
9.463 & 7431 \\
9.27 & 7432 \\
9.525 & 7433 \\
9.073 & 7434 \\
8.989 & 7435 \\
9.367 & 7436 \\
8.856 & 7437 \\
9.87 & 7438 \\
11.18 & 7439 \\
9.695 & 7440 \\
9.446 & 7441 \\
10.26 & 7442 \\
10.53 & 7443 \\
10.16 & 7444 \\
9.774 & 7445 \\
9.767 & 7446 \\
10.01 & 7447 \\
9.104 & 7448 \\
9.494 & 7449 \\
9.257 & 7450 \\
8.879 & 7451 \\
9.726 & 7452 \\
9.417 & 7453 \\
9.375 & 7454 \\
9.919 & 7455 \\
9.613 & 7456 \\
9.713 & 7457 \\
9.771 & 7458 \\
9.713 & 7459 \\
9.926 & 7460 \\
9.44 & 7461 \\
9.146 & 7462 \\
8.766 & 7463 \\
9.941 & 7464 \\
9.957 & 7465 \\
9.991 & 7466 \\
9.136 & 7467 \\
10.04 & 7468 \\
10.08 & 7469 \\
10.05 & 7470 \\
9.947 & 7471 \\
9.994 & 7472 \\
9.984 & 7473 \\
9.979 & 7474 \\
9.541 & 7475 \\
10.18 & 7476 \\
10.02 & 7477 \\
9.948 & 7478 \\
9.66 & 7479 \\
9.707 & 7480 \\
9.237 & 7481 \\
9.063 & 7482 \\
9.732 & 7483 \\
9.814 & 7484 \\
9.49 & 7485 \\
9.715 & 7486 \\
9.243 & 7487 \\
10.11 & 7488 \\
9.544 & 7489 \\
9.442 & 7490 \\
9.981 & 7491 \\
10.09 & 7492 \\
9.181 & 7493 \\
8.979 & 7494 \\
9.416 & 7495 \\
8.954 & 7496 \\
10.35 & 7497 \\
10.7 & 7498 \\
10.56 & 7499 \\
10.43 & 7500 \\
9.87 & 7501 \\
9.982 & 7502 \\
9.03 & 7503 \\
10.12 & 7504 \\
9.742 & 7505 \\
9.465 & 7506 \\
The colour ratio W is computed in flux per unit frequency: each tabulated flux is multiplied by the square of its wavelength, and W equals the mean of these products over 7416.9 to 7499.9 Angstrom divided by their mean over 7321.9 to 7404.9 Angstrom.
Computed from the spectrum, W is 1.1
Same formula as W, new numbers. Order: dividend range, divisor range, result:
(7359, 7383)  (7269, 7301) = 1.20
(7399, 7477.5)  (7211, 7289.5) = 1.42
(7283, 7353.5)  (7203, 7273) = 1.27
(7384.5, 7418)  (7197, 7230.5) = 1.63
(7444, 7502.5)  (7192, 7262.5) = 1.60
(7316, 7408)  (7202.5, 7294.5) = 1.32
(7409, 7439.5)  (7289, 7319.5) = 1.18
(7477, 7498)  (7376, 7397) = 1.05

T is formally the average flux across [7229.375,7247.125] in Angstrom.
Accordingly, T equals 6.67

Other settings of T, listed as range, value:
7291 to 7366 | 8.54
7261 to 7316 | 7.97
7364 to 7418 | 9.36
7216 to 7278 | 7.06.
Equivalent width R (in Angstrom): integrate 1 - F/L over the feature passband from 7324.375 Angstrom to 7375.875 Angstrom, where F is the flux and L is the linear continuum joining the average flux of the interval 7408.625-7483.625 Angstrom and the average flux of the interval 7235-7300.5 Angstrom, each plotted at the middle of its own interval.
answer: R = -1.86 Angstrom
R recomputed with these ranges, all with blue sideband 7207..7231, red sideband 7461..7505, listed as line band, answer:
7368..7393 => -2.8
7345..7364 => -1.8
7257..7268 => -1.3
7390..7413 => -2.0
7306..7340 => -3.8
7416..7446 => -1.7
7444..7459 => -0.4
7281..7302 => -2.5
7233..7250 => -0.8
